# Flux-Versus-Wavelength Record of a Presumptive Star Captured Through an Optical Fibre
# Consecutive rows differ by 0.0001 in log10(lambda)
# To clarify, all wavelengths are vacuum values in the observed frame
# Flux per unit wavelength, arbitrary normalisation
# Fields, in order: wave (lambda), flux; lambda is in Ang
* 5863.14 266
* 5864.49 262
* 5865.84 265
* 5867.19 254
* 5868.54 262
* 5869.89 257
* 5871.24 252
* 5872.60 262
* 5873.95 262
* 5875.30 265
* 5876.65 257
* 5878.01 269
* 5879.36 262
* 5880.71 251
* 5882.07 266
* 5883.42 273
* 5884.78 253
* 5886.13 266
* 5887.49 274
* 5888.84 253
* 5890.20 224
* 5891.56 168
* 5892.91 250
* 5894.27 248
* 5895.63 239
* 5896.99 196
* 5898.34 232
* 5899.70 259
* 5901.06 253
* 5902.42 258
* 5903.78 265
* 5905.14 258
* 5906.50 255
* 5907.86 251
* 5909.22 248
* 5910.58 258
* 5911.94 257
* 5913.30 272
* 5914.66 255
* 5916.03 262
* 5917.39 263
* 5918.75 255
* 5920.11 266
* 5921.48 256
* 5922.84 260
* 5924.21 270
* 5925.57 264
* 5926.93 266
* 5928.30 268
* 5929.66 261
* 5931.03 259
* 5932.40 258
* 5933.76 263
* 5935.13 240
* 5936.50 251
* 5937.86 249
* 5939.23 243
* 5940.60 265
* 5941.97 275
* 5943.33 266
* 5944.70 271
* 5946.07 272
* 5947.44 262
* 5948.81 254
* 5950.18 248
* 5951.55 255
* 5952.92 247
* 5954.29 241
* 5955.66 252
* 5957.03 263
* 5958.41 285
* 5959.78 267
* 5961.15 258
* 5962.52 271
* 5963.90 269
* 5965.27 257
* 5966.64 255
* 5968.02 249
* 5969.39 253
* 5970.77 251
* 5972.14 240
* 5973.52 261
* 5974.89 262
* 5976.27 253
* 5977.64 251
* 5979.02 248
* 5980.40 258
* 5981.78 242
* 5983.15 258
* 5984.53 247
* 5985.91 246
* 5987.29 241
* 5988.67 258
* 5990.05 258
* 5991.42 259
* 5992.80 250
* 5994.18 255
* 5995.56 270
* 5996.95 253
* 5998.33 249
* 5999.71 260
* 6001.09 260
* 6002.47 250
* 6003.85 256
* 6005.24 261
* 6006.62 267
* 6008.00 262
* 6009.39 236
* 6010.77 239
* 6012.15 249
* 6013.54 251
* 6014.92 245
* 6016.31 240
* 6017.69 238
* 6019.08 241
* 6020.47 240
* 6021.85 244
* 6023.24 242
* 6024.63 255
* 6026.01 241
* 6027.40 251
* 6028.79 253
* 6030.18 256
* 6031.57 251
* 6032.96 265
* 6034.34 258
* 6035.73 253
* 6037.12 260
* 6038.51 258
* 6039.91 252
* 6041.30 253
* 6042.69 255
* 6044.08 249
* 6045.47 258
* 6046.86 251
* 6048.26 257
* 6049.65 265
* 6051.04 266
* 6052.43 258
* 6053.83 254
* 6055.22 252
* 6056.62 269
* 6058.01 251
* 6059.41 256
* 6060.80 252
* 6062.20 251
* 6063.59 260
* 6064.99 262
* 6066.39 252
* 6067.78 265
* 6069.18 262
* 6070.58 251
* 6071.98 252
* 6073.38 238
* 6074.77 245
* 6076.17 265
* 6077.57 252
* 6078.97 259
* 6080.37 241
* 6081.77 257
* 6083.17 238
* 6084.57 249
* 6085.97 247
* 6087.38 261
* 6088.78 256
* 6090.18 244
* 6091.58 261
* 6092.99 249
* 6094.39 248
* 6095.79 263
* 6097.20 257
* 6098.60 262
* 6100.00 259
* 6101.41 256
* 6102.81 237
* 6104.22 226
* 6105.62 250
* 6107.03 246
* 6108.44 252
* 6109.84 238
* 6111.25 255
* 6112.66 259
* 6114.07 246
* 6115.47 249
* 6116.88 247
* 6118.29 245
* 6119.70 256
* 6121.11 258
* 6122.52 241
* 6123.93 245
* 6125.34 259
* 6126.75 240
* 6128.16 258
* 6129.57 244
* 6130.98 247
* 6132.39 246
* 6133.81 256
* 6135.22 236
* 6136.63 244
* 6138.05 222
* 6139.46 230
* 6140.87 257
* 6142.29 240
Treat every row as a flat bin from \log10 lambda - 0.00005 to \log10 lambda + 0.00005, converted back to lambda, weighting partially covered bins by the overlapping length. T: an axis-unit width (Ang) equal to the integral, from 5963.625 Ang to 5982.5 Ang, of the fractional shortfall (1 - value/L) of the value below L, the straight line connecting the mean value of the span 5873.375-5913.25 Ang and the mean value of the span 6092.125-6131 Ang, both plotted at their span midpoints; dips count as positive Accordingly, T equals -0.2 Ang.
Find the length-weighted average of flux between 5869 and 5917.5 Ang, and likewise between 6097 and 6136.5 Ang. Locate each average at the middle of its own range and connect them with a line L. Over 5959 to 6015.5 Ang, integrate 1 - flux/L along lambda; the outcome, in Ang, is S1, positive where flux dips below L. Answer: -0.76 Ang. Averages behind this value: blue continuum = 252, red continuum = 249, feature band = 254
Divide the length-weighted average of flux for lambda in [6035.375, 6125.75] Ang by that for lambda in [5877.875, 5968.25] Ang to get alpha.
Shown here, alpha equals 0.99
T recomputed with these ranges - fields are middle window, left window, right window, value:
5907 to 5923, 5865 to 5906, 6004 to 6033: -0.5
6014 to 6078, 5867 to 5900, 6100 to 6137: -1.2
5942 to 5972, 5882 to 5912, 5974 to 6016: -1.0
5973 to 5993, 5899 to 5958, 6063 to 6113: 0.3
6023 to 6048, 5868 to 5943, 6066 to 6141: -0.2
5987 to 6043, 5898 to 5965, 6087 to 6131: 0.7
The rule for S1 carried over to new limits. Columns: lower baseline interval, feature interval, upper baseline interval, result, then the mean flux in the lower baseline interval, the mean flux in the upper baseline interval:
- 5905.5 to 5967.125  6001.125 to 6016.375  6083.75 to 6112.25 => 0.26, 260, 251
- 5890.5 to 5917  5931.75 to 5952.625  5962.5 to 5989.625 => -0.67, 246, 253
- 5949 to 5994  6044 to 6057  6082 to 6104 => -0.26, 255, 252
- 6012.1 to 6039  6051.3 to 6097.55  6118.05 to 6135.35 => -0.86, 250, 249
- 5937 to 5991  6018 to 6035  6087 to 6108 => 0.31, 256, 252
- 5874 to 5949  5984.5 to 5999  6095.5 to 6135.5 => -0.02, 256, 249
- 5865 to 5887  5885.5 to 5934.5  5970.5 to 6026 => 0.99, 261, 251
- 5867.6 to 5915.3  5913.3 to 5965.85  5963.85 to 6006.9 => -1.46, 252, 254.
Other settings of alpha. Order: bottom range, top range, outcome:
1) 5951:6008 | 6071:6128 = 0.98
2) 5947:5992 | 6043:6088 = 1.00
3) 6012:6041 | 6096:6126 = 1.00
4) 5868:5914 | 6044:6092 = 1.01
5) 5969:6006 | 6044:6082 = 1.01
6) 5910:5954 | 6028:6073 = 0.99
